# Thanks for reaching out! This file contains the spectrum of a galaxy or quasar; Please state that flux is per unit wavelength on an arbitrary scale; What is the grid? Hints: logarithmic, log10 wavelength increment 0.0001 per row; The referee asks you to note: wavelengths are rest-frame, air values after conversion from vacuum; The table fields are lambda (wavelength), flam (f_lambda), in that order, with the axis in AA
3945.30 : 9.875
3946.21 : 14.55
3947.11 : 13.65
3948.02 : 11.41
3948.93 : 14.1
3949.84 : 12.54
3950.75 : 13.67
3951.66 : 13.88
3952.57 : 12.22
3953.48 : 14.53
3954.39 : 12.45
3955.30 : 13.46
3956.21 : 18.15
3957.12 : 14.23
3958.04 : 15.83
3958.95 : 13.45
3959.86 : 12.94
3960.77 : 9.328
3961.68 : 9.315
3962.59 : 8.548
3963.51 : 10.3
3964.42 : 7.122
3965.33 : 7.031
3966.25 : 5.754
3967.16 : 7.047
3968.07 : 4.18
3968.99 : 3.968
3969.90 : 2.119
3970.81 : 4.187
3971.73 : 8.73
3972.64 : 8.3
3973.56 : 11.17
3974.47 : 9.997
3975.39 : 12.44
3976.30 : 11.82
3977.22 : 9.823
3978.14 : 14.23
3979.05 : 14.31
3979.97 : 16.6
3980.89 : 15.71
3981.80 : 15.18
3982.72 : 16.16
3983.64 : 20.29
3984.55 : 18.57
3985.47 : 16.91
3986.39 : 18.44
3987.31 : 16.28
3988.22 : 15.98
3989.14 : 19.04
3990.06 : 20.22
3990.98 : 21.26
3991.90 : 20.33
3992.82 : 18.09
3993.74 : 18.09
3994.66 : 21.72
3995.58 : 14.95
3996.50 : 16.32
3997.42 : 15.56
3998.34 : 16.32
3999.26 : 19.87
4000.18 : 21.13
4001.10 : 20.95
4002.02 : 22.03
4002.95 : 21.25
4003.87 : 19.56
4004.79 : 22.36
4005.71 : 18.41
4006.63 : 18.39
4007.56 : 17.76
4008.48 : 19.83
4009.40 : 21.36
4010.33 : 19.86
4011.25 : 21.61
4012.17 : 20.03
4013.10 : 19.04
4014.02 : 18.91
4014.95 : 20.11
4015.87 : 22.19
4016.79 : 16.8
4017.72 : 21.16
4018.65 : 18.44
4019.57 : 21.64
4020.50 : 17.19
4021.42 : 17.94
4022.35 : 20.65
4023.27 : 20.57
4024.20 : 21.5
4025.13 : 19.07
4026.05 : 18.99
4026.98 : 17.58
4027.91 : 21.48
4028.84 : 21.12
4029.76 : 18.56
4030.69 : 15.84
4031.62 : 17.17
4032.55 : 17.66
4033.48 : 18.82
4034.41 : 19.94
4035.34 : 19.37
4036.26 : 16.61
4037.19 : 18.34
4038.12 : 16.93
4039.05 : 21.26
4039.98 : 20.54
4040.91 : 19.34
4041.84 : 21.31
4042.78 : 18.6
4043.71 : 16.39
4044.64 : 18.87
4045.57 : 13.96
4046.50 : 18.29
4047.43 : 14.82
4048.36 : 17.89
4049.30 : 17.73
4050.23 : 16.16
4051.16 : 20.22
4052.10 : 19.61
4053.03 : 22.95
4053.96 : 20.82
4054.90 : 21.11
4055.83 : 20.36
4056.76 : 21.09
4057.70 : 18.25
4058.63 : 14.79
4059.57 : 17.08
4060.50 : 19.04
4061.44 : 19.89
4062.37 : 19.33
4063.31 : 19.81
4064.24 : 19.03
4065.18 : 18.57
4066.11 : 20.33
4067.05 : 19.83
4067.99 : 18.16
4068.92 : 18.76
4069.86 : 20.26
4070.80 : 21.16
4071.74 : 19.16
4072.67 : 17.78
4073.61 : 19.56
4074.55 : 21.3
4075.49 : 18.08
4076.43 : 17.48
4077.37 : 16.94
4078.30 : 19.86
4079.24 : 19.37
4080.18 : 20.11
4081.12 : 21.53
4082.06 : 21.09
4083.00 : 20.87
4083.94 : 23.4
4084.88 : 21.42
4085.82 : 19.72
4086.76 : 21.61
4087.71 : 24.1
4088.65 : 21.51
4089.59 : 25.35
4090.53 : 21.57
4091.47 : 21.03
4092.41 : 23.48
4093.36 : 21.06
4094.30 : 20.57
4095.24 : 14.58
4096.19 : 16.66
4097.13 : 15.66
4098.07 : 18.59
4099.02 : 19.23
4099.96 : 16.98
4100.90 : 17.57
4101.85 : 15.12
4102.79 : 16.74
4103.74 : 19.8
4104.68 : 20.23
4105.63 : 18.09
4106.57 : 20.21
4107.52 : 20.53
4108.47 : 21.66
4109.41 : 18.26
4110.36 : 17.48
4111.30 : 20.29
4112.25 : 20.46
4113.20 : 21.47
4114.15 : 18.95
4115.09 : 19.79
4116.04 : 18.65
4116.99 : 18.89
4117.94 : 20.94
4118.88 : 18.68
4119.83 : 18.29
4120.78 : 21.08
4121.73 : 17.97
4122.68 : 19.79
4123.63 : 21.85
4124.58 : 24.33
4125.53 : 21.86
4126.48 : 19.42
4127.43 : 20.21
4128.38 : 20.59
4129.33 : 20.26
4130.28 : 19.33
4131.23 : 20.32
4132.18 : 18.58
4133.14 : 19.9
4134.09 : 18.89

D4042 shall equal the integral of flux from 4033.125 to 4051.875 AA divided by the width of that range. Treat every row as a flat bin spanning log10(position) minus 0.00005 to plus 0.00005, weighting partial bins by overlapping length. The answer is 18.3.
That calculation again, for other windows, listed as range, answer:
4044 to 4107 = 19.3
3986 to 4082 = 19.1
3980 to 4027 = 19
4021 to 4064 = 18.9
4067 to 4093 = 20.5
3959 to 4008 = 14.5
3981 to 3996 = 18.2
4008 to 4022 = 19.7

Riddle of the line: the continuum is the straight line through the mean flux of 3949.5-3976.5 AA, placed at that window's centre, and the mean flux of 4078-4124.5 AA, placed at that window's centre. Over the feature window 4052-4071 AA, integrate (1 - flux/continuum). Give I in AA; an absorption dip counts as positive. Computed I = -2.7 AA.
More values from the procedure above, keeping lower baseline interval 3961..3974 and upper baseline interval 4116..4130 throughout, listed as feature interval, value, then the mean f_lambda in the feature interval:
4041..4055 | -4.7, 18.5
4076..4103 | -3.9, 19.8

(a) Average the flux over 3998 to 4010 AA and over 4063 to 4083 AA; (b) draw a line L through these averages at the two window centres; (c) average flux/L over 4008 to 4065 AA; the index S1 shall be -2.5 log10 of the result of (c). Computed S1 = 0.04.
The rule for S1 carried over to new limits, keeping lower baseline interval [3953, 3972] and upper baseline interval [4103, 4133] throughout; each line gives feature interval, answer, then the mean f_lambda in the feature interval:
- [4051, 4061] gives -0.23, 19.5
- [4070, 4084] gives -0.15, 19.8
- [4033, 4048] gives -0.23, 18.3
